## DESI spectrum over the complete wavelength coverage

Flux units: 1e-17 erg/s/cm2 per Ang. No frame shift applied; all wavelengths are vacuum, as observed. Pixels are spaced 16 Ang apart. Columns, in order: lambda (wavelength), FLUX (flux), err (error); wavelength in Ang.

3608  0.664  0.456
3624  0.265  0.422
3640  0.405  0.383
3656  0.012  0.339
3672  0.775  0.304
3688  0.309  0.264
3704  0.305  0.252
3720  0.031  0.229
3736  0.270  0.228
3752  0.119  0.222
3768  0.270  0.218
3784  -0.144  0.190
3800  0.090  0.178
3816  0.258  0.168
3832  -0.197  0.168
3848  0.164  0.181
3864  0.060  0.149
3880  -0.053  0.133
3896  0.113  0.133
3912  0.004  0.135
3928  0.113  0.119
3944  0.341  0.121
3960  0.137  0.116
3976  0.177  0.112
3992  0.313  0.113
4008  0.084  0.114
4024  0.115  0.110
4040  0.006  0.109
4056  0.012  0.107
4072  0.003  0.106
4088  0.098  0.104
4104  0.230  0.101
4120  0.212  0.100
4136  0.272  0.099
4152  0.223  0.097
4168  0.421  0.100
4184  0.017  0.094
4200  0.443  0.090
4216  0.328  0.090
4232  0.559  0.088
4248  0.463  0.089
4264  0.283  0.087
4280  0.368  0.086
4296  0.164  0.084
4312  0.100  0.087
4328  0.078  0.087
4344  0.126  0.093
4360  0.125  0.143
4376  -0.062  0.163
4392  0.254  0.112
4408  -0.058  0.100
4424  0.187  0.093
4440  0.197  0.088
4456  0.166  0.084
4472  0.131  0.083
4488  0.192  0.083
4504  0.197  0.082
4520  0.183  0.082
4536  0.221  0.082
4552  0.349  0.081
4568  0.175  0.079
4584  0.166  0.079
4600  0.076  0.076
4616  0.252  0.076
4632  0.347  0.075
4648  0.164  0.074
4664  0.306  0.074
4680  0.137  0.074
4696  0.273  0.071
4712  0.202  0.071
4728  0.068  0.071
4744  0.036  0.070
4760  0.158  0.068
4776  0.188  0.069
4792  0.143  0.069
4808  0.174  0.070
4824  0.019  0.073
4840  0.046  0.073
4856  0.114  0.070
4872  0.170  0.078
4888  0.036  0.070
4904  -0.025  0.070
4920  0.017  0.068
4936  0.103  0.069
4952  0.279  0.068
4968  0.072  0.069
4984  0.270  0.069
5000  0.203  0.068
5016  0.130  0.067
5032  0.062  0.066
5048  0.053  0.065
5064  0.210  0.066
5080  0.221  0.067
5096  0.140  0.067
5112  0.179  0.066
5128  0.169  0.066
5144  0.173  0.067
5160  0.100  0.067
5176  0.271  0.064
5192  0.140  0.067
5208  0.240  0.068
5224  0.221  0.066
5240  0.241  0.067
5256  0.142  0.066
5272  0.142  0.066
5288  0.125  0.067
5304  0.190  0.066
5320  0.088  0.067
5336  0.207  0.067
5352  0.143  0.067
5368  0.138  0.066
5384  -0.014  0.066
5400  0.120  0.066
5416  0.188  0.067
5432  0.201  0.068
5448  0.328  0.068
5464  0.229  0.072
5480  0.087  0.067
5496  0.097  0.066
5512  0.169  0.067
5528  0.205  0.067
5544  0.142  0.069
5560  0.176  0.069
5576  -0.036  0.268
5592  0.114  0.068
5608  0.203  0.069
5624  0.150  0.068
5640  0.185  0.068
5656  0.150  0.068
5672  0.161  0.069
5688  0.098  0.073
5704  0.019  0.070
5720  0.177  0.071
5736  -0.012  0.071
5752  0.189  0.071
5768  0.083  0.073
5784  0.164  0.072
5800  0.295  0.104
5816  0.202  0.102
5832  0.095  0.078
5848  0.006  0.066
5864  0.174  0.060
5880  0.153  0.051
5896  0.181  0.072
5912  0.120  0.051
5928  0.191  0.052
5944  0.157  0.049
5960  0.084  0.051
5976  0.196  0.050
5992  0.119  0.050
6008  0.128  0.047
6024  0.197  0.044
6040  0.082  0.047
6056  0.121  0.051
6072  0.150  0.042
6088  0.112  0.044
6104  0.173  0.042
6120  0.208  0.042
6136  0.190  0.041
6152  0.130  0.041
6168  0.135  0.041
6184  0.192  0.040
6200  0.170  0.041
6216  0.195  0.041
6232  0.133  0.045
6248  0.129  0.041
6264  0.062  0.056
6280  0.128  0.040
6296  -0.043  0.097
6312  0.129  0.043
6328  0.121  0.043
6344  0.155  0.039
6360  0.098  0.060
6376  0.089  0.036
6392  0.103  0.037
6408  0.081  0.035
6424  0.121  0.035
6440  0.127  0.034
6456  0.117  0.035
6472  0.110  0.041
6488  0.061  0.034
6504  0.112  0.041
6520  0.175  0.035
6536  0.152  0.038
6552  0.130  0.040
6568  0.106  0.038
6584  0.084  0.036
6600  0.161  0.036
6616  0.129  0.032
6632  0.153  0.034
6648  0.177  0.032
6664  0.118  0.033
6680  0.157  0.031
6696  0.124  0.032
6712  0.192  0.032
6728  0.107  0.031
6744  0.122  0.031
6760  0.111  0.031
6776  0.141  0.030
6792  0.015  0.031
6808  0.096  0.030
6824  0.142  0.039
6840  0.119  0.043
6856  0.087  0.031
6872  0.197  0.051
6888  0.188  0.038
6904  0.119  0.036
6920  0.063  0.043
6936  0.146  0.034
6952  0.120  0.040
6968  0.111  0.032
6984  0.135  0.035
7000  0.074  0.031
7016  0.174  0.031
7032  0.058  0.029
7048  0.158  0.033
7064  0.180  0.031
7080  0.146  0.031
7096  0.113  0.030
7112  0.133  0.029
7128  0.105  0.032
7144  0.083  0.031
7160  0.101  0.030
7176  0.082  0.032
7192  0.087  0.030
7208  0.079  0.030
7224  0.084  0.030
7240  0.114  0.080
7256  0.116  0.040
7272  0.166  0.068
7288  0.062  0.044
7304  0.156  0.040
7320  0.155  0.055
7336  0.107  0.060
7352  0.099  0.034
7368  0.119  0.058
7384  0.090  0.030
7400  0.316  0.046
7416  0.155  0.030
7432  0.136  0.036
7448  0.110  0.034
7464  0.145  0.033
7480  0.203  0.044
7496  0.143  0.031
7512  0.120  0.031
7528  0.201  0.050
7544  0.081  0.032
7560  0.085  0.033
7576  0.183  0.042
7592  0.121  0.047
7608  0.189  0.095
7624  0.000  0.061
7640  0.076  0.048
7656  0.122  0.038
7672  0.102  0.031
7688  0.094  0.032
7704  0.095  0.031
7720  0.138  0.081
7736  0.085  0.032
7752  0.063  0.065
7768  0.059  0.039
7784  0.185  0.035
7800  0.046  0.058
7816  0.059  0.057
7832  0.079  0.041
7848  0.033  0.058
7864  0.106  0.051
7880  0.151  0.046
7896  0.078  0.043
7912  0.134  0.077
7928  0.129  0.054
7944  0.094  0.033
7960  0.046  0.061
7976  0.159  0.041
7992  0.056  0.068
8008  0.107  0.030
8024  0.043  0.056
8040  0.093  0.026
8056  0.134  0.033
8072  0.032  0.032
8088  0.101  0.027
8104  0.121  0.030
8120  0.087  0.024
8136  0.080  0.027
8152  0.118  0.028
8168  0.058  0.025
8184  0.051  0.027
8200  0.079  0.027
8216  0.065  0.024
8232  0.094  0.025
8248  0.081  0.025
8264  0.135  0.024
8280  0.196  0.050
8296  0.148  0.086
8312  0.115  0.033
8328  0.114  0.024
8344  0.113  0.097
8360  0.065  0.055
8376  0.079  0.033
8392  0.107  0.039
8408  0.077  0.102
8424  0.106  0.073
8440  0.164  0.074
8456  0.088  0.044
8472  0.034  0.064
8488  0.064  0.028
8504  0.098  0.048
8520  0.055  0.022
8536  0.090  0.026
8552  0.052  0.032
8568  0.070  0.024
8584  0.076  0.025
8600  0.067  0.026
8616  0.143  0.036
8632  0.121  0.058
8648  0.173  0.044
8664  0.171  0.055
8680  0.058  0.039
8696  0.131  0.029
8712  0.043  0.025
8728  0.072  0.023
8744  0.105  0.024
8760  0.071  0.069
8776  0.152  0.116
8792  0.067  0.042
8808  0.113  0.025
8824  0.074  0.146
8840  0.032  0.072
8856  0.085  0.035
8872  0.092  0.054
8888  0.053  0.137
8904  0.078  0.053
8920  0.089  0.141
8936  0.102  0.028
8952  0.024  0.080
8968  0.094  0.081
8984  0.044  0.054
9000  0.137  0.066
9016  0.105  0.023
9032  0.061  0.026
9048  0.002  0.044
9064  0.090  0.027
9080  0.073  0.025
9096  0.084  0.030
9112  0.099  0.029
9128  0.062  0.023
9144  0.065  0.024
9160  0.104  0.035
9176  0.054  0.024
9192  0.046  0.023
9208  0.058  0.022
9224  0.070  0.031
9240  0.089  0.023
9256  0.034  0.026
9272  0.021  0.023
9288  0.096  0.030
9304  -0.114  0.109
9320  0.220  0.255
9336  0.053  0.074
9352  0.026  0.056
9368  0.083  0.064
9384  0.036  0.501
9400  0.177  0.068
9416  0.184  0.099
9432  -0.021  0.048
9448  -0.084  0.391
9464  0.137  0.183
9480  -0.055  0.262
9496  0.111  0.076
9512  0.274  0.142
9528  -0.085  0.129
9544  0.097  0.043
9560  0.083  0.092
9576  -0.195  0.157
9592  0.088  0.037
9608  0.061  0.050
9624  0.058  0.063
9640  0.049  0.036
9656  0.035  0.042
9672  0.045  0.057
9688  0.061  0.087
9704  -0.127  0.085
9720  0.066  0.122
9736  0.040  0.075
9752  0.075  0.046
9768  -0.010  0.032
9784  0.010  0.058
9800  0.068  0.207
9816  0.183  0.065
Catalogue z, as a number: 0.13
